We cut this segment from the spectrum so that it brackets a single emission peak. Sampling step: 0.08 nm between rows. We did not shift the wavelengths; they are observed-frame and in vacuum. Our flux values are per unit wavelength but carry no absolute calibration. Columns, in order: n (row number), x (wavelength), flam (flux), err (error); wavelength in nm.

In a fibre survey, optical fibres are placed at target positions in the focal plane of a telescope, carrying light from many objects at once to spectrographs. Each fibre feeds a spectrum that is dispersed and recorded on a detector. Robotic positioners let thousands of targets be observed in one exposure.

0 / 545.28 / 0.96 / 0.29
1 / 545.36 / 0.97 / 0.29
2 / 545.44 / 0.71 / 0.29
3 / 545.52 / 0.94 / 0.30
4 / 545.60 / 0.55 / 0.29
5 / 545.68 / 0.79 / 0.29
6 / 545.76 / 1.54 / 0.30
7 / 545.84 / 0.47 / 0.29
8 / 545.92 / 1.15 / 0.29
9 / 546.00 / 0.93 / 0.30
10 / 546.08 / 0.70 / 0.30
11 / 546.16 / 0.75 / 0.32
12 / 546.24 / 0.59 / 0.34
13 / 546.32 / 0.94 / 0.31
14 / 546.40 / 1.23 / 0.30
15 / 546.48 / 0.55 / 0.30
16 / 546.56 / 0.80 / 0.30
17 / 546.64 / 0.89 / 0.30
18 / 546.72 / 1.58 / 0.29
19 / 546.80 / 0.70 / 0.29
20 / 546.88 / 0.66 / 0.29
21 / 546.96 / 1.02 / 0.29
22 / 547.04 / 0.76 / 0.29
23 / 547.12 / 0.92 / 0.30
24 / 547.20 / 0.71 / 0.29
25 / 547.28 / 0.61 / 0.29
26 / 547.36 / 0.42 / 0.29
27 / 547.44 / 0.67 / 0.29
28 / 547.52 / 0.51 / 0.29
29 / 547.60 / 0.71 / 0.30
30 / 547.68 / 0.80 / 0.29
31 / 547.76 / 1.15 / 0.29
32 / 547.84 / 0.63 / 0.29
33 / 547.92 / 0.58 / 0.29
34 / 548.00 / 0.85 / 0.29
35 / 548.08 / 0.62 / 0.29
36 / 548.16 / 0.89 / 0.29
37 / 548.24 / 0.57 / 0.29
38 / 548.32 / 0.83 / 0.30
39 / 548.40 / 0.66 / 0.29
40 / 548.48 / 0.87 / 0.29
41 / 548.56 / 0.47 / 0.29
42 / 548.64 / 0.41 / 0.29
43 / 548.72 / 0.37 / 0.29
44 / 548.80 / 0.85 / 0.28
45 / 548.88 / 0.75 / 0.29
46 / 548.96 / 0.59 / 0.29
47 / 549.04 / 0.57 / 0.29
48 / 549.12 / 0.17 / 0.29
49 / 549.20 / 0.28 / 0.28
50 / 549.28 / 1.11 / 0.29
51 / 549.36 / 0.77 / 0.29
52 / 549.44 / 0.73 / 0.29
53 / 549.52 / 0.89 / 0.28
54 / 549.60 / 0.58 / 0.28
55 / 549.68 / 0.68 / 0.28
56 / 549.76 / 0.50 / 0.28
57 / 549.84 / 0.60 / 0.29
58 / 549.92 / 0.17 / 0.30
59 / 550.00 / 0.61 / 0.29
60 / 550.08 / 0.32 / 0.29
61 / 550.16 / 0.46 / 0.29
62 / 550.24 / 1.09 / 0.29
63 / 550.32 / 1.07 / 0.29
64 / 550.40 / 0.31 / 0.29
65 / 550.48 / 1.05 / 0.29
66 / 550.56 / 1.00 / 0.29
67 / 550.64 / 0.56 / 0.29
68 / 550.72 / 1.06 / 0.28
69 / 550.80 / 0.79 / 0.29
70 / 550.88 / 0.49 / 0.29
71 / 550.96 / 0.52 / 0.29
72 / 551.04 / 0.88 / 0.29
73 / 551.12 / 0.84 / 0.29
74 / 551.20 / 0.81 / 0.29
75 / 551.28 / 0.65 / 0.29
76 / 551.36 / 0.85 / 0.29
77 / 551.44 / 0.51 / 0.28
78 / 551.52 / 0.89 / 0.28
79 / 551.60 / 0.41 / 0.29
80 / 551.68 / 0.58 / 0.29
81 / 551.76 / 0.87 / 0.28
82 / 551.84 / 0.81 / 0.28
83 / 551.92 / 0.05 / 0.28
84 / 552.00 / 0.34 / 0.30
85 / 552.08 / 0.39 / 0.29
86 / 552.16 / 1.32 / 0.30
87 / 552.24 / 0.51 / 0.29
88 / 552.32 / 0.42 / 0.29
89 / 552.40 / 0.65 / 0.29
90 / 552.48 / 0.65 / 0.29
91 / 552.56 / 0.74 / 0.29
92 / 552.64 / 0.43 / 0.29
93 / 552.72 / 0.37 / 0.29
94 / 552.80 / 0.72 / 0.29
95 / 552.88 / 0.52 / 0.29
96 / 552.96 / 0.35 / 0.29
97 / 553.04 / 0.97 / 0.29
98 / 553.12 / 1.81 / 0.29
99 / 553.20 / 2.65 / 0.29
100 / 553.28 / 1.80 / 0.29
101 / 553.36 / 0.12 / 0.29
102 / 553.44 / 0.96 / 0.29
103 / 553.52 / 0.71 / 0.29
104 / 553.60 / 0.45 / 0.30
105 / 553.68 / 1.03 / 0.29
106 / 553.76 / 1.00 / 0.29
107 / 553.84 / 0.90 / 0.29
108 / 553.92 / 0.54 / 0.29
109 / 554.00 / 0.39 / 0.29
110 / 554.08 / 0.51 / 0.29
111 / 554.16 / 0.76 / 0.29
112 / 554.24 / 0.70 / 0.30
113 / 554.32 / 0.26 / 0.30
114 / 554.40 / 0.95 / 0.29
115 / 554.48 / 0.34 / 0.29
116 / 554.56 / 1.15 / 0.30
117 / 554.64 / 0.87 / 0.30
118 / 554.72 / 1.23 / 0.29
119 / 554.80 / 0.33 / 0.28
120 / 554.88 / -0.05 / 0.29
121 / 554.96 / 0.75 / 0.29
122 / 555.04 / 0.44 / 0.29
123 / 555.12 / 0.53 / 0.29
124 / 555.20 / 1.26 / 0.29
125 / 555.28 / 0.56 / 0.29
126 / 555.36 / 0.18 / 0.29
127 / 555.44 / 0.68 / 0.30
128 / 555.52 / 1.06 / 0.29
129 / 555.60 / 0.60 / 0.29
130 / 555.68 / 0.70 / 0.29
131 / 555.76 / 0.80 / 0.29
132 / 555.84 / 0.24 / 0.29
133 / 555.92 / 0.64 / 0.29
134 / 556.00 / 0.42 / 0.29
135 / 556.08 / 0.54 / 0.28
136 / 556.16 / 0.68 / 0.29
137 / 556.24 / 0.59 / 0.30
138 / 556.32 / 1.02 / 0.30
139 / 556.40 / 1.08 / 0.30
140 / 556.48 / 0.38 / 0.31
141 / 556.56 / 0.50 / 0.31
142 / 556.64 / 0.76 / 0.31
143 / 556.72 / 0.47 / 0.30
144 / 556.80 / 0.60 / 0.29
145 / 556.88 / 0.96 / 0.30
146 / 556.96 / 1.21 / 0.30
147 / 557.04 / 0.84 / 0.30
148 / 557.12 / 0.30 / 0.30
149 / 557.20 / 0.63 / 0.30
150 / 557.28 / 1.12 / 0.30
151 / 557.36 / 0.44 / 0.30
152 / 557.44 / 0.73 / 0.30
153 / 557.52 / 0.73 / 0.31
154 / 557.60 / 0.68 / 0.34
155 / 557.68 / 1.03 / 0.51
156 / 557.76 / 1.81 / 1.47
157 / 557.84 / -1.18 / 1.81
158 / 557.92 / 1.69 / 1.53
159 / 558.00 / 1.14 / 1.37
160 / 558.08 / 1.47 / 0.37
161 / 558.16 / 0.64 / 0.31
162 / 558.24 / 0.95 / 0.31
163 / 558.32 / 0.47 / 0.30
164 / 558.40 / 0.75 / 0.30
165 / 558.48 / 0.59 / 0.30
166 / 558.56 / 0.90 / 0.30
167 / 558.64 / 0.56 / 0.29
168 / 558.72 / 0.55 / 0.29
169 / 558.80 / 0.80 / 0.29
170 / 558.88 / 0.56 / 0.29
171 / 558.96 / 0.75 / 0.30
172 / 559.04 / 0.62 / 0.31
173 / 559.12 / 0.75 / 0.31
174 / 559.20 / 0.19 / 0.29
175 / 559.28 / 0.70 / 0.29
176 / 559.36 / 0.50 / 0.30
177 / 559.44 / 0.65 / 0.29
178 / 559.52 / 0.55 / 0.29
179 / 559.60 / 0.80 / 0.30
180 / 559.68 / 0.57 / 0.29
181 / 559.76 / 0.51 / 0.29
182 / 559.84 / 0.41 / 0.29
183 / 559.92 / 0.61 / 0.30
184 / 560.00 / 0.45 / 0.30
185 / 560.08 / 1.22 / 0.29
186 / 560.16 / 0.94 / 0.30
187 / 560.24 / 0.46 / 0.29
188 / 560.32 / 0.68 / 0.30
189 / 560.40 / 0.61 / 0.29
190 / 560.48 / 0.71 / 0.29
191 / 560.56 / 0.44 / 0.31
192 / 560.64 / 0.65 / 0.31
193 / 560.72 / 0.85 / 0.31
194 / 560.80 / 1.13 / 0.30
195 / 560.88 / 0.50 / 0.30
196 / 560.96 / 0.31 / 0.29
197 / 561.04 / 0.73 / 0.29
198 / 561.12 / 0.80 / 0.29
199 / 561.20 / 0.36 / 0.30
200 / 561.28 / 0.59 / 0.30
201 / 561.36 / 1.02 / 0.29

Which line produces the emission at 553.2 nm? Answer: Hbeta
